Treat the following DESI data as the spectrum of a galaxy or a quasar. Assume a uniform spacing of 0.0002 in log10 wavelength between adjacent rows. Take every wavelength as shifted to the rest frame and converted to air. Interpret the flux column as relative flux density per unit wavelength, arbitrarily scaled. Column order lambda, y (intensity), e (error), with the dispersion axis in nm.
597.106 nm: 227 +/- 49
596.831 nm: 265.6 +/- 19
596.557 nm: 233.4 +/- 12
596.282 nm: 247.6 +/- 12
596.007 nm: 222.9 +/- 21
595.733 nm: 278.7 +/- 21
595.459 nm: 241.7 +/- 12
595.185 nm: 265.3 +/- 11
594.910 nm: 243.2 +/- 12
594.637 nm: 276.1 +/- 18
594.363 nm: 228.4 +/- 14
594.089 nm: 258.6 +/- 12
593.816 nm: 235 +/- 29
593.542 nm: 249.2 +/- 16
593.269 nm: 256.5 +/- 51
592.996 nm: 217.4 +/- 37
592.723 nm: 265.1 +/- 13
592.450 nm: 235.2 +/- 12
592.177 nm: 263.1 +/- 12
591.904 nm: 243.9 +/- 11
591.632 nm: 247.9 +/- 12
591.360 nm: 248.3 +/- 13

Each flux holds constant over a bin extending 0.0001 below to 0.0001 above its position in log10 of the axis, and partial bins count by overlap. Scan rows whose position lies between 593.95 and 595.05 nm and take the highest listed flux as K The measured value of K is 276.1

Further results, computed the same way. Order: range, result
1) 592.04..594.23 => 265.1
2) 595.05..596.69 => 278.7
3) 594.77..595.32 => 265.3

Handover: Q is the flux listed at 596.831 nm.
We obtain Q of 265.6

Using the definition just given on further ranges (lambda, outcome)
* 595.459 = 241.7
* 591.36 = 248.3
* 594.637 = 276.1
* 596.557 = 233.4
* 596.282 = 247.6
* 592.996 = 217.4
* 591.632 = 247.9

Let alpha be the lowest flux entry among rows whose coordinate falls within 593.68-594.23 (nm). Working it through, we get 235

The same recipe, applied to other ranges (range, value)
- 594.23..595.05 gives 228.4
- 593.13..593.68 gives 249.2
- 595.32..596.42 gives 222.9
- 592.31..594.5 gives 217.4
